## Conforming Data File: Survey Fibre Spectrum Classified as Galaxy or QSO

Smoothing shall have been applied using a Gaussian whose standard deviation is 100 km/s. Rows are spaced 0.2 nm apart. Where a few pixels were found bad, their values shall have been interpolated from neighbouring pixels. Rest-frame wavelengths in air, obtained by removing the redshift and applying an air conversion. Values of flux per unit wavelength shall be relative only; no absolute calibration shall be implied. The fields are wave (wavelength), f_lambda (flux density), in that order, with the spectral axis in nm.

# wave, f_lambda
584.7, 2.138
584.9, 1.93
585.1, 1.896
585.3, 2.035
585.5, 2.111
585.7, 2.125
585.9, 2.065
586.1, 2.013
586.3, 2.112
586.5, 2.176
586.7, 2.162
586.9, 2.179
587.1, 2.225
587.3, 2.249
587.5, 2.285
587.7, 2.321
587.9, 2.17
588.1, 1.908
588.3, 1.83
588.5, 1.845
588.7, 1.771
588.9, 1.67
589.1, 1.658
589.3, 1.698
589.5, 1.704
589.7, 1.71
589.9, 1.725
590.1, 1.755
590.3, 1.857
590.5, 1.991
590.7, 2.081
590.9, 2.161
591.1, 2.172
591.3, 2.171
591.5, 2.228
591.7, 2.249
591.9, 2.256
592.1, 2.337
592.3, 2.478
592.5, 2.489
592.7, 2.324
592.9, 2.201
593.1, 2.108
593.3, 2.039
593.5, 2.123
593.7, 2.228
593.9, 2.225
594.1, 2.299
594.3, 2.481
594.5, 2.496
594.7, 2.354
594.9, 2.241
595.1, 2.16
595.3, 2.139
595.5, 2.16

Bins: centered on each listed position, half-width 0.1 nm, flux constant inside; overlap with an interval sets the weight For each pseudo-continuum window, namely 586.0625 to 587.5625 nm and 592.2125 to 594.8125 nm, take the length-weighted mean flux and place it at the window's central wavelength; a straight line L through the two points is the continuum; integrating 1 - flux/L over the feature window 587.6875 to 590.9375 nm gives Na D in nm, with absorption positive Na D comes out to 0.53 nm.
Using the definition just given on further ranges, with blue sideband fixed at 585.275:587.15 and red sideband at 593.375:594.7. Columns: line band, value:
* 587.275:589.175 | 0.18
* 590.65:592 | 0.03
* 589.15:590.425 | 0.27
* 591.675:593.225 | -0.02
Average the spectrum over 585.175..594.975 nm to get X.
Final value 2.1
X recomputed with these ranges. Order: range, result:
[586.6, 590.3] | 1.93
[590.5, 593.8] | 2.22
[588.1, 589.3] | 1.76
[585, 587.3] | 2.11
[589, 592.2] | 1.98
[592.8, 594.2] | 2.17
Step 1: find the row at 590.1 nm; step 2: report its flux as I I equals 1.755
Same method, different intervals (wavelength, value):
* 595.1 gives 2.16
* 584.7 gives 2.138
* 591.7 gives 2.249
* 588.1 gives 1.908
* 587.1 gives 2.225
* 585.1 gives 1.896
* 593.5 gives 2.123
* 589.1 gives 1.658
